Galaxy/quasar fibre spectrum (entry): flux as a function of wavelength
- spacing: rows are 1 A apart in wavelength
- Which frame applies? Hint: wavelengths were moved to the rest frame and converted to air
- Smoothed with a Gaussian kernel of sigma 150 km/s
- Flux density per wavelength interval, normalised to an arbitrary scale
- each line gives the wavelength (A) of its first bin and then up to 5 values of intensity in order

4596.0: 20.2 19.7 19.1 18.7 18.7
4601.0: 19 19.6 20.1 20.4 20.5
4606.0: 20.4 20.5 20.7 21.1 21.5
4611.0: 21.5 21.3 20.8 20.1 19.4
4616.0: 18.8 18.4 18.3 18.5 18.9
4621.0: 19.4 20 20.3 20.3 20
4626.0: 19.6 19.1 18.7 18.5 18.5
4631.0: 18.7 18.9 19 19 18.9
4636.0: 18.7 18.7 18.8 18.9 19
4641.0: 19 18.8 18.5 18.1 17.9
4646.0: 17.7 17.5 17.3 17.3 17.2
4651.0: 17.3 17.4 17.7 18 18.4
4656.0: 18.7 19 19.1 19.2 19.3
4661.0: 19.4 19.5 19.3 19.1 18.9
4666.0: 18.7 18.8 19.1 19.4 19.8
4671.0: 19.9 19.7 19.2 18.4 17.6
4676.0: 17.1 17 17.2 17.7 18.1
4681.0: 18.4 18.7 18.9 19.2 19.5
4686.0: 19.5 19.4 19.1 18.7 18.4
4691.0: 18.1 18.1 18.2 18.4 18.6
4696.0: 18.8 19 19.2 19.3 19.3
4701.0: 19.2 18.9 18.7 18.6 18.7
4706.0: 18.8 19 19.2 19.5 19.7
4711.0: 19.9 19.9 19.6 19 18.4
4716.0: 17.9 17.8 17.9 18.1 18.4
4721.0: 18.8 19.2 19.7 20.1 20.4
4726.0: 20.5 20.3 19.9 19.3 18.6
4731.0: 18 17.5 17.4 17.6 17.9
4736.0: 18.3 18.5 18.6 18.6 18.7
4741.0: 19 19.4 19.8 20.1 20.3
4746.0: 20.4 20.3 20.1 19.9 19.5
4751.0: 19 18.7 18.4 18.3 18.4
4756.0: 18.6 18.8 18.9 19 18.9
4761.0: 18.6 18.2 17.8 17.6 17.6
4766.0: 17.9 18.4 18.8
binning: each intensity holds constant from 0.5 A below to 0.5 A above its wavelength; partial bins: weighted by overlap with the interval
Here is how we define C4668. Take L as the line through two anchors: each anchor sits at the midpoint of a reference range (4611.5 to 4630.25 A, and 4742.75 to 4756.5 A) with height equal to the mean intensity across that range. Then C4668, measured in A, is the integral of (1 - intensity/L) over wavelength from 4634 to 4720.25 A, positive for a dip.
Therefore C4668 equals 3.4 A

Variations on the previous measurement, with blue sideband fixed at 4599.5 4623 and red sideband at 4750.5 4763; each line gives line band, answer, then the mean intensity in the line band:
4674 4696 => 1.0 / 18.4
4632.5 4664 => 1.8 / 18.5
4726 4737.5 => 0.2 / 18.6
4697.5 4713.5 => -0.1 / 19.2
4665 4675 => 0.1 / 19.1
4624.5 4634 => 0.4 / 19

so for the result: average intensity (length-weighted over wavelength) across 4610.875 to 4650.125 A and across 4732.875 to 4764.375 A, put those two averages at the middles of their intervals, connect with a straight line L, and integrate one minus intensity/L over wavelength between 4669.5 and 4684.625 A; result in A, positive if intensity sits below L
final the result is 0.4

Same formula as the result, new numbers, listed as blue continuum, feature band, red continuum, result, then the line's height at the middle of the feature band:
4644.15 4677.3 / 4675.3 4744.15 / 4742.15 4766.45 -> -0.19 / 18.7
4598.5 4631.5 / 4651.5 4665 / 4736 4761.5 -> 0.51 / 19.5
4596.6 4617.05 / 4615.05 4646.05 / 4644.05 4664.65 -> 0.42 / 19.2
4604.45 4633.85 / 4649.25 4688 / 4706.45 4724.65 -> 1.40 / 19.4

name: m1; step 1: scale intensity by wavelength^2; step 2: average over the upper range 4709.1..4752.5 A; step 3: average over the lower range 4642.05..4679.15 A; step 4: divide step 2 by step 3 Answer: 1.07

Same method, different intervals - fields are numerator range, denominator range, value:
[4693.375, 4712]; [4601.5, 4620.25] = 0.99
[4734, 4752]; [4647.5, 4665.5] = 1.08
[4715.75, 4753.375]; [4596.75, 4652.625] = 1.04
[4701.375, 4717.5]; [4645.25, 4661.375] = 1.07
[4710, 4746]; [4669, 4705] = 1.03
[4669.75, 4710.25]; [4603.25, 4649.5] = 1.00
